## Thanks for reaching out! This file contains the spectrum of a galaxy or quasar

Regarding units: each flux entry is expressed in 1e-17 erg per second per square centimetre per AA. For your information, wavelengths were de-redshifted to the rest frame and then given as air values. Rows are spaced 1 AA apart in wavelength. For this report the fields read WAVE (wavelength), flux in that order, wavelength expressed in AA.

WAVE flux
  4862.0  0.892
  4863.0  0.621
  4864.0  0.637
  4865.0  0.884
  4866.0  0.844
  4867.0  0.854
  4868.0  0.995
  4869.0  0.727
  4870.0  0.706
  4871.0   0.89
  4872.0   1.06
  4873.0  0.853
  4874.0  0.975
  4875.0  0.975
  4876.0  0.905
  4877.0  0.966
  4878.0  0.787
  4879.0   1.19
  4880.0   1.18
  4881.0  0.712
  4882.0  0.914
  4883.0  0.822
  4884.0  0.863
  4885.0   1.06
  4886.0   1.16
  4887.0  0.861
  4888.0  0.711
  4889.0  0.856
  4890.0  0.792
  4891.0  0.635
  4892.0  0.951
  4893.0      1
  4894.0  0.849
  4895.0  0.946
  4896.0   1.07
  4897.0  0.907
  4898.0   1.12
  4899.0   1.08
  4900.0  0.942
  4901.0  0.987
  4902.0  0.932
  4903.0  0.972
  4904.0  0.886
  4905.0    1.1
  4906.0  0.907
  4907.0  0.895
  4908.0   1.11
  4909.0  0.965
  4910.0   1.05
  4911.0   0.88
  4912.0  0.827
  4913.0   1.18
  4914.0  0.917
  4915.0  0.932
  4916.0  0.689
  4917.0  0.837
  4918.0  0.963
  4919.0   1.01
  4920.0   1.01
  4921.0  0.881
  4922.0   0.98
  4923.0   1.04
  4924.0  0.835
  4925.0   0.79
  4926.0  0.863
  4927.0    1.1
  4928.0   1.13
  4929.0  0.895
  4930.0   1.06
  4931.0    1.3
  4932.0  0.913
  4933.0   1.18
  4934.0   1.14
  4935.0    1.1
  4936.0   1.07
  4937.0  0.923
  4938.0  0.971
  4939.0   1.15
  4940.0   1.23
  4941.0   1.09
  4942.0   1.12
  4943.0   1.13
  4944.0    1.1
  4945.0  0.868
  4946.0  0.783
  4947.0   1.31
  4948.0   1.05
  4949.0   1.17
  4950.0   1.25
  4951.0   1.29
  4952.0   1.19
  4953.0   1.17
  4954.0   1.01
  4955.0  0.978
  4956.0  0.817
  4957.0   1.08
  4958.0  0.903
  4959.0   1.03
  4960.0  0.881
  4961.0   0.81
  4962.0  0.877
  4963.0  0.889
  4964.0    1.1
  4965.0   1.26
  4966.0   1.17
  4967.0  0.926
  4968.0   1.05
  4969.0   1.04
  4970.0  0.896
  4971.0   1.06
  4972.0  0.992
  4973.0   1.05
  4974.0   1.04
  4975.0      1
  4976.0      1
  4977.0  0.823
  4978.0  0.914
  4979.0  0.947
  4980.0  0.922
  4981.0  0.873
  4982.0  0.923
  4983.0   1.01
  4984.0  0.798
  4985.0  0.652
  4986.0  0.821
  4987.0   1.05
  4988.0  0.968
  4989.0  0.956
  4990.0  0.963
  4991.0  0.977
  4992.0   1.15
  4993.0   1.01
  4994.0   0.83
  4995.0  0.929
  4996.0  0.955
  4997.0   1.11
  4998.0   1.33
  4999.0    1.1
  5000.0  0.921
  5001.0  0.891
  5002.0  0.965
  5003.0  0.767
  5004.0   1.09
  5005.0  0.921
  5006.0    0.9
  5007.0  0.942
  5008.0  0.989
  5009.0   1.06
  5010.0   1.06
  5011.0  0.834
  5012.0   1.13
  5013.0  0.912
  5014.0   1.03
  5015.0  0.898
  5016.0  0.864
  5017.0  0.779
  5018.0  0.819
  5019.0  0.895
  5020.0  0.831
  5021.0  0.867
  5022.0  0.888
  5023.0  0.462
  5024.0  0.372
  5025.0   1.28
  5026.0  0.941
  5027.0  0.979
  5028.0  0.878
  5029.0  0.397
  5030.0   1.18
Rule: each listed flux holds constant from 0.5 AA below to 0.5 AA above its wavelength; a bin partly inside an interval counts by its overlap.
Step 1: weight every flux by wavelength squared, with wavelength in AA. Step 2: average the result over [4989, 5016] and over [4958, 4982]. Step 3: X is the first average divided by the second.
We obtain 1.02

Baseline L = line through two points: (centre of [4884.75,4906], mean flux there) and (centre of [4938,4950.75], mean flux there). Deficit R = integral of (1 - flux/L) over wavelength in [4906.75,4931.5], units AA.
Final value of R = 1.3 AA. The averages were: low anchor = 0.941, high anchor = 1.1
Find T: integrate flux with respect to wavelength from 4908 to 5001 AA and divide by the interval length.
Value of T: 1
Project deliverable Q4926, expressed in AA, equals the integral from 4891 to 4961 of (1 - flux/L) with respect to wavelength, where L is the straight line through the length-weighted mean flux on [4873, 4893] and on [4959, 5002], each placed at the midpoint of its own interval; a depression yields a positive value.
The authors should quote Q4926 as -4.9 AA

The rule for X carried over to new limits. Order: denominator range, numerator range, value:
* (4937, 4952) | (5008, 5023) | 0.84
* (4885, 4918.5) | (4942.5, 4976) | 1.13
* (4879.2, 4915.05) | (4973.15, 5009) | 1.05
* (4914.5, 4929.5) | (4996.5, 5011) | 1.11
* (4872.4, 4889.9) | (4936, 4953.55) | 1.22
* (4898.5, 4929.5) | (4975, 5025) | 1.00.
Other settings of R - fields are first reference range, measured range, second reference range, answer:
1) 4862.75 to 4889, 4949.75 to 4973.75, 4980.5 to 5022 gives -2.57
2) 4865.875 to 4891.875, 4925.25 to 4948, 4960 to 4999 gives -2.87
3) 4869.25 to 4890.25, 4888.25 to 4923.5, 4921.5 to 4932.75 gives 0.58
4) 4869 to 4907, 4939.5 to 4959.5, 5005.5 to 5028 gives -3.60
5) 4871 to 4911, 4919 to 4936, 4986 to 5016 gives -1.01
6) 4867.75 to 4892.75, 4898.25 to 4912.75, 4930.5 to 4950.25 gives 0.11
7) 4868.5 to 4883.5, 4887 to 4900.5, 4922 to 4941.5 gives 0.60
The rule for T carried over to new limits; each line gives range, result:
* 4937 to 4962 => 1.05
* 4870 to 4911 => 0.942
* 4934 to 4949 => 1.07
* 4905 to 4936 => 0.983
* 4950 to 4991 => 0.982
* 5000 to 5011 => 0.951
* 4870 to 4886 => 0.943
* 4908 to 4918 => 0.931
